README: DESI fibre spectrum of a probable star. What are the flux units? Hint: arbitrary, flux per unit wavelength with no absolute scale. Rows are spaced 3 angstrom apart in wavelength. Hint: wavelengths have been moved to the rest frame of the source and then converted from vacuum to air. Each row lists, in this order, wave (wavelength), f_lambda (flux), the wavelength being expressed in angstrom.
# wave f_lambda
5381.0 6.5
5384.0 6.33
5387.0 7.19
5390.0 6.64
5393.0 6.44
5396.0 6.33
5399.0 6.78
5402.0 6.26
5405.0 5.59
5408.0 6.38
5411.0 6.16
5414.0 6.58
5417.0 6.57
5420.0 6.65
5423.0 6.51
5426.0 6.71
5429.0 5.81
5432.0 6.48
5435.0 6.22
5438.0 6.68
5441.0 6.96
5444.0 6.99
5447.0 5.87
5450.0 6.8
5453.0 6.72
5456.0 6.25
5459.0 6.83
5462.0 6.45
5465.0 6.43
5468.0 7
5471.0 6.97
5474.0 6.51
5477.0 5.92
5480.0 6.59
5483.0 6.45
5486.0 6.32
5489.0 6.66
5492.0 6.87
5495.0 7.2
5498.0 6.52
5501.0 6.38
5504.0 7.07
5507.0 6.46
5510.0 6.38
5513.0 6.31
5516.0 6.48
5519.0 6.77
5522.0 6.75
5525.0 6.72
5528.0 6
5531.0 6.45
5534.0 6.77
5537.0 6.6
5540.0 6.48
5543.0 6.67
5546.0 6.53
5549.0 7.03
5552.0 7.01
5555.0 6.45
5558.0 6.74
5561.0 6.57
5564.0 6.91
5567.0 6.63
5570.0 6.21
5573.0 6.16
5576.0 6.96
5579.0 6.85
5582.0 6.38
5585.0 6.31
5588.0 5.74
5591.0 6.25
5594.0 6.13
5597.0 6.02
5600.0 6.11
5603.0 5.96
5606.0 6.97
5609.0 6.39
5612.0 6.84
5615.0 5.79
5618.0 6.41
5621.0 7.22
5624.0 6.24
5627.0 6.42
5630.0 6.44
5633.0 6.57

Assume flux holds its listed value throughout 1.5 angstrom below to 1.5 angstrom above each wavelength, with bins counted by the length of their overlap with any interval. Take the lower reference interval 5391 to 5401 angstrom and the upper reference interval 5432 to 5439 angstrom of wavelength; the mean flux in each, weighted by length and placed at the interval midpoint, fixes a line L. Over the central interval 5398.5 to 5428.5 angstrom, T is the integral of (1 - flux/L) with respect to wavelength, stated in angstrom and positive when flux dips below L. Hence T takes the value 0.4 angstrom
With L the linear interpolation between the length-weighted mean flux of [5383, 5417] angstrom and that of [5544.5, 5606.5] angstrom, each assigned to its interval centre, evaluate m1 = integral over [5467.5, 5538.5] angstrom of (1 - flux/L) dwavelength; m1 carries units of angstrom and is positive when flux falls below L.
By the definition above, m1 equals -1.5 angstrom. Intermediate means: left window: 6.43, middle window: 6.58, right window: 6.46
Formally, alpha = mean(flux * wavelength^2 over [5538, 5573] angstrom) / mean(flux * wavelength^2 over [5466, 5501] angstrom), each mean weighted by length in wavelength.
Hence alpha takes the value 1.0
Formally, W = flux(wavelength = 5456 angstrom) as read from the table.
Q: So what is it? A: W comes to 6.25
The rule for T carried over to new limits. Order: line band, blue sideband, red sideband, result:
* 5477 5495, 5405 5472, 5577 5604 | -0.4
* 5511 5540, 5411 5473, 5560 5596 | -0.3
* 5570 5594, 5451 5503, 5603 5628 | 0.6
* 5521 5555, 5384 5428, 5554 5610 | -1.1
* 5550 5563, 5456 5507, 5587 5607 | -0.8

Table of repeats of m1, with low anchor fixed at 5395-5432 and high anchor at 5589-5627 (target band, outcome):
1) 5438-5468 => -1.18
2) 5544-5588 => -1.64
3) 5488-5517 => -1.25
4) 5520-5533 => -0.29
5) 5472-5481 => 0.00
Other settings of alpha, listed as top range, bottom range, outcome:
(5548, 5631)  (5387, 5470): 1.05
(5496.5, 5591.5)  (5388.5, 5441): 1.07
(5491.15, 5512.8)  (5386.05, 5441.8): 1.07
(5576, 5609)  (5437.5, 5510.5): 1.00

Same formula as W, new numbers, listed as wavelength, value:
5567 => 6.63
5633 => 6.57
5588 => 5.74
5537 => 6.6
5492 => 6.87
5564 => 6.91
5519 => 6.77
